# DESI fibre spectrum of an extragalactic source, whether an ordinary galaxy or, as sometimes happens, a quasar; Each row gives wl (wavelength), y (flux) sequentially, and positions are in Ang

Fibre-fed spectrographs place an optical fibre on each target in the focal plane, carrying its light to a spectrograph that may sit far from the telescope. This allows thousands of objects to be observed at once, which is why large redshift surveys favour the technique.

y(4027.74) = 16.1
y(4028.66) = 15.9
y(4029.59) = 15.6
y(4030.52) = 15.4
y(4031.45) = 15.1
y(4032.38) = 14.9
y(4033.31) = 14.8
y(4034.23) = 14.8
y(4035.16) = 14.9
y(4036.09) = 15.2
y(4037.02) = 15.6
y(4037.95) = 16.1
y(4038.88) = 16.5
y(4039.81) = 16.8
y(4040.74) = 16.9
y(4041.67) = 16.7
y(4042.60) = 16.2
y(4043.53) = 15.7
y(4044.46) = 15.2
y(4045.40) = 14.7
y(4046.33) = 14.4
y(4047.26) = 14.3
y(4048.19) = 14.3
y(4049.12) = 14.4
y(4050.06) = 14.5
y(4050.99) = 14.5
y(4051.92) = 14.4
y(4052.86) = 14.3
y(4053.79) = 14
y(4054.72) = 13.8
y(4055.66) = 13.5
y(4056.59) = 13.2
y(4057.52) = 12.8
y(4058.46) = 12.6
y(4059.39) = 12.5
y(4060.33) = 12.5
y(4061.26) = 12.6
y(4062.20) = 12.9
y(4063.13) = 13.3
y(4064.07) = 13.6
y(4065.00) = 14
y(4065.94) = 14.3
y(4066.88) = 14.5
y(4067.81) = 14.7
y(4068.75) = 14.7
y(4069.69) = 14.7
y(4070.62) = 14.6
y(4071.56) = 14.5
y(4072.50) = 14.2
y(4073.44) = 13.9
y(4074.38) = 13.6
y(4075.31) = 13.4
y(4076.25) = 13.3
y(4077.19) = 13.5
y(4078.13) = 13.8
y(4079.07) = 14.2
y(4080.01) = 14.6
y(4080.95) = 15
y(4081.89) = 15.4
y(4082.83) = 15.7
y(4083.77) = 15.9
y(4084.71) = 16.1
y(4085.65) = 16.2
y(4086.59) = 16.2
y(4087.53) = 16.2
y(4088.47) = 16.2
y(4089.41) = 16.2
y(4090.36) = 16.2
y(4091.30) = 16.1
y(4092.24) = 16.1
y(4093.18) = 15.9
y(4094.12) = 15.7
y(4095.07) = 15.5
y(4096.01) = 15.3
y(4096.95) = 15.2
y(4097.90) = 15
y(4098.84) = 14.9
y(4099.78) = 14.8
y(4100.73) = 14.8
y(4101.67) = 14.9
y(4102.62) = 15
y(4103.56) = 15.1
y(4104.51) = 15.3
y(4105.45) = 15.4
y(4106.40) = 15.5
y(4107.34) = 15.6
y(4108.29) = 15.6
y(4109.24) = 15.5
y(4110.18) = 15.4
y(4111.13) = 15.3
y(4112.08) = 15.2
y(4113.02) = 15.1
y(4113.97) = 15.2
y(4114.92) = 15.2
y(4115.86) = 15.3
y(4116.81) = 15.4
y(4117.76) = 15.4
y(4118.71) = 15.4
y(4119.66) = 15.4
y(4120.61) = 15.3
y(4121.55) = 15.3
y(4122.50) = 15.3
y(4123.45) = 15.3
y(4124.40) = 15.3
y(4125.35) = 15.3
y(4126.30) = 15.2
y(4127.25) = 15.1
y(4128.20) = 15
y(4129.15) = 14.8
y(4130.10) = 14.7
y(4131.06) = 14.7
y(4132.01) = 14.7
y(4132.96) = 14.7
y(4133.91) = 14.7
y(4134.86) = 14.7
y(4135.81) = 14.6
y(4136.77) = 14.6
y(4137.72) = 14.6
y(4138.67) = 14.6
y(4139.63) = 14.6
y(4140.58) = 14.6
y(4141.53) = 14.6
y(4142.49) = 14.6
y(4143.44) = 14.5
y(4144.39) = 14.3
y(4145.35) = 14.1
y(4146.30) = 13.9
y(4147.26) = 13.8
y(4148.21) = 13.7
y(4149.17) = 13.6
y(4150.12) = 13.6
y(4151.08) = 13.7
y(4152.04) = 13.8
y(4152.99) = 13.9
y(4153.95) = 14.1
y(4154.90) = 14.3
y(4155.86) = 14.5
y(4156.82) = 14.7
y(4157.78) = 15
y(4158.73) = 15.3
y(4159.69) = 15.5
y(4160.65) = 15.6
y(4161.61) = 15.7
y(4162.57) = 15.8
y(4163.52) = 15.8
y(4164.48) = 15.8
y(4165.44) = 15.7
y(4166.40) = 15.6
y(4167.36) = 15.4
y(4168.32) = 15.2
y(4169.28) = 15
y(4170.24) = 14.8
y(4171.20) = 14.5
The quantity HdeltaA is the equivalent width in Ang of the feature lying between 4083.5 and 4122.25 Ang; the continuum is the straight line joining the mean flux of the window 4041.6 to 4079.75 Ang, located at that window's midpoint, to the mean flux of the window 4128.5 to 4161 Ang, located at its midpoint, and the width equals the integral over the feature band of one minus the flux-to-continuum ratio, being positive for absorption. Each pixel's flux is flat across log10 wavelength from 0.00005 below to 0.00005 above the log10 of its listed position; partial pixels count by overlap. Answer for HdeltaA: -3.4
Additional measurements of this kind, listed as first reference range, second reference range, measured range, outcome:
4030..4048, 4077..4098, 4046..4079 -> 3.5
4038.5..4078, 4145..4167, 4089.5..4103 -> -0.9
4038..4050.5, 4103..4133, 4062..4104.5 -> 1.2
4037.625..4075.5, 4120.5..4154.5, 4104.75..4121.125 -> -1.0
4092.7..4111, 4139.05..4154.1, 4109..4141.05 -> -0.8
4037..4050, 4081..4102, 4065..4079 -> 1.3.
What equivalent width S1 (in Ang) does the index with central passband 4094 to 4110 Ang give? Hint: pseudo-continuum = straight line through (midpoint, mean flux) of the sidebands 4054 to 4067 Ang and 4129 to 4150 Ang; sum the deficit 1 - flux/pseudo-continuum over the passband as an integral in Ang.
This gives -1.6 Ang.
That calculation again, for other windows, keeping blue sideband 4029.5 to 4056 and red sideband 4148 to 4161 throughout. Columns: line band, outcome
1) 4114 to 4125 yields -0.55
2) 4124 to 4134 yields -0.27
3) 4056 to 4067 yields 1.30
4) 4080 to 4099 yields -1.22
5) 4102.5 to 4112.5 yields -0.47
